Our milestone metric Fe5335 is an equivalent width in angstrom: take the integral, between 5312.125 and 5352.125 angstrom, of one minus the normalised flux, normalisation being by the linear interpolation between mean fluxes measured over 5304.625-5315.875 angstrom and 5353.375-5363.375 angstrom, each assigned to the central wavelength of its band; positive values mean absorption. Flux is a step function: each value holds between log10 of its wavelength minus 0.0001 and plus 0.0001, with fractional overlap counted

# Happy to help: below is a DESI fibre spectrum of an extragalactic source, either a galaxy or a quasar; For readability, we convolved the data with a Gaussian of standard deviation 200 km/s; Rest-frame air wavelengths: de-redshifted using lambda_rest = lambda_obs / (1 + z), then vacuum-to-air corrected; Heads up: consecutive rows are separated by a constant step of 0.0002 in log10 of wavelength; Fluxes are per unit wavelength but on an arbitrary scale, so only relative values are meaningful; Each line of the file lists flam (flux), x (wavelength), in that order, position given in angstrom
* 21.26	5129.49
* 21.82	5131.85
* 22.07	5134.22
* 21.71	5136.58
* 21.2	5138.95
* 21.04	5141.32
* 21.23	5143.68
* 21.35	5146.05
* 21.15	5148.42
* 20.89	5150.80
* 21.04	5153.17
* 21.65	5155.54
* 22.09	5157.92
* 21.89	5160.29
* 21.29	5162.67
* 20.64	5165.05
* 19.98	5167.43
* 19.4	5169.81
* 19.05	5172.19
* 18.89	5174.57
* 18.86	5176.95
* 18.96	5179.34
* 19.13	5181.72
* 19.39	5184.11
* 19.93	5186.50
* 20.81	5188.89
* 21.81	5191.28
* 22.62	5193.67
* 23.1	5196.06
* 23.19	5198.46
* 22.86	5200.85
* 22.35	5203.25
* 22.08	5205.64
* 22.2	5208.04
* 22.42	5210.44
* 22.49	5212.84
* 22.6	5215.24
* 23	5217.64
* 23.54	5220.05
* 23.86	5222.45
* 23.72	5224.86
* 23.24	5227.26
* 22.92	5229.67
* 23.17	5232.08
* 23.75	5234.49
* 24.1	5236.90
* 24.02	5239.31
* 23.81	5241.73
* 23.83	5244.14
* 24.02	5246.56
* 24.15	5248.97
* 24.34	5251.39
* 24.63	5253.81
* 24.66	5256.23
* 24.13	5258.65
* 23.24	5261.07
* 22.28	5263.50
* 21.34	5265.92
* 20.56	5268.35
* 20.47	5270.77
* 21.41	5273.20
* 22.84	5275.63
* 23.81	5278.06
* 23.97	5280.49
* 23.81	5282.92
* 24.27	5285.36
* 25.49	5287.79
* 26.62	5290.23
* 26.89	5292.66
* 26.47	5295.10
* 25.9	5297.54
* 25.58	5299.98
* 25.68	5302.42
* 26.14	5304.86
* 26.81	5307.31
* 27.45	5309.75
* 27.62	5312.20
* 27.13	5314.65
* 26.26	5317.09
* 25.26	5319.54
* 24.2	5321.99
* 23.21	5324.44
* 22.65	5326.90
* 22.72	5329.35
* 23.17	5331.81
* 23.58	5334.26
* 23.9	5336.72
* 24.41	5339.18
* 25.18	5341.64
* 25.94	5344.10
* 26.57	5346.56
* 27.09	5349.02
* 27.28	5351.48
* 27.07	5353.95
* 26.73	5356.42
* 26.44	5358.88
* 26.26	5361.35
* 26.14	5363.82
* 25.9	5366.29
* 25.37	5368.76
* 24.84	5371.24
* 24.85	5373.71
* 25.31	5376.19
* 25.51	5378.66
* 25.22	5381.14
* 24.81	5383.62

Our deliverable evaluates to 2.8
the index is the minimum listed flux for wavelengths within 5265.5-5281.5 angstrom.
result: 20.47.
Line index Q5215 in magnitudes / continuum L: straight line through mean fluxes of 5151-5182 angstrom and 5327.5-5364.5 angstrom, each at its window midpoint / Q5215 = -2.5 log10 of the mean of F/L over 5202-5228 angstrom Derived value -0.06 mag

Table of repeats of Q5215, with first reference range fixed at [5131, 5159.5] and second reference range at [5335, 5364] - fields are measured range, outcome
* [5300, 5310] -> -0.054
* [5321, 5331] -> 0.105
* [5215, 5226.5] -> -0.013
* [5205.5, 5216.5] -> 0.025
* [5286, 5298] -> -0.062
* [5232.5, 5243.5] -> -0.015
